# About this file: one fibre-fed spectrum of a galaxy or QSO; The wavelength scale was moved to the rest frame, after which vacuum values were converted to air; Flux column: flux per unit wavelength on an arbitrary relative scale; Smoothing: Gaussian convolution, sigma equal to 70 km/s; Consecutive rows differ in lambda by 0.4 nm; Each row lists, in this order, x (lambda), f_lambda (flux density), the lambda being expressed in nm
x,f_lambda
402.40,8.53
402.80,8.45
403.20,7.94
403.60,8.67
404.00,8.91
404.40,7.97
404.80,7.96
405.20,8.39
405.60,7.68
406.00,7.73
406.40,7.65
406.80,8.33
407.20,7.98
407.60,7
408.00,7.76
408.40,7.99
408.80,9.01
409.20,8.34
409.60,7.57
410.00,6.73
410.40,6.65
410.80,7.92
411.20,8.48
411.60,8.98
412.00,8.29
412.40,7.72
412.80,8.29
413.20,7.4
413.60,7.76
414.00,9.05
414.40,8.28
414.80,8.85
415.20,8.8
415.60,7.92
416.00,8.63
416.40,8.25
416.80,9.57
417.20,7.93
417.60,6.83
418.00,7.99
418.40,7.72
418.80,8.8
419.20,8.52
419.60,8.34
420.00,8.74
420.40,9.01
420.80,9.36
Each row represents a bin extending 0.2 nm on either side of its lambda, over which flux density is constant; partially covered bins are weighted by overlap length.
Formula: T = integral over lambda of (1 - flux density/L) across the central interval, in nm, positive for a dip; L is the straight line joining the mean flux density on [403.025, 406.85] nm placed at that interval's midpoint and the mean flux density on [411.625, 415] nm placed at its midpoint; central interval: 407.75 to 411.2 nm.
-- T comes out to 0.17 nm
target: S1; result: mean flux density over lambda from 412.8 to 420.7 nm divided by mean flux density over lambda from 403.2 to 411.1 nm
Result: 1.1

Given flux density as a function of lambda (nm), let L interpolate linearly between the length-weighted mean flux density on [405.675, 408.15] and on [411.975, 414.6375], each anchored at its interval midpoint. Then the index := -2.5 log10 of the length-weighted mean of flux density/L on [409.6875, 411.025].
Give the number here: 0.111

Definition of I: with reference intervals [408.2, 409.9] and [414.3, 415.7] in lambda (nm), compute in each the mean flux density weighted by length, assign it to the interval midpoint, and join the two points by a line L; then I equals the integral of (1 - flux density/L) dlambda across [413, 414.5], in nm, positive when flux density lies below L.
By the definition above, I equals 0.06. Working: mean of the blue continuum 8.14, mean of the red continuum 8.51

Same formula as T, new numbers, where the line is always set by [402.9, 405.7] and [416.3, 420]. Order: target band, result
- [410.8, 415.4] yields -0.051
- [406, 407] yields 0.037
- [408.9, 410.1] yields 0.074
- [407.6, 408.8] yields 0.047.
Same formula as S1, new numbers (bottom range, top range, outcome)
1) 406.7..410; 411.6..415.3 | 1.05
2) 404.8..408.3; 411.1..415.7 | 1.06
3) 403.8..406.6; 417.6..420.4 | 1.03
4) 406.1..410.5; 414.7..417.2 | 1.11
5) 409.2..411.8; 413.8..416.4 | 1.10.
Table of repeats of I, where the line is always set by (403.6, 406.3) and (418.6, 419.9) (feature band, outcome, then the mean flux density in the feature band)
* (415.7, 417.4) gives -0.01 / 8.56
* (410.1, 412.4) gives 0.10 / 7.98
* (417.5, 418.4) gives 0.10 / 7.54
